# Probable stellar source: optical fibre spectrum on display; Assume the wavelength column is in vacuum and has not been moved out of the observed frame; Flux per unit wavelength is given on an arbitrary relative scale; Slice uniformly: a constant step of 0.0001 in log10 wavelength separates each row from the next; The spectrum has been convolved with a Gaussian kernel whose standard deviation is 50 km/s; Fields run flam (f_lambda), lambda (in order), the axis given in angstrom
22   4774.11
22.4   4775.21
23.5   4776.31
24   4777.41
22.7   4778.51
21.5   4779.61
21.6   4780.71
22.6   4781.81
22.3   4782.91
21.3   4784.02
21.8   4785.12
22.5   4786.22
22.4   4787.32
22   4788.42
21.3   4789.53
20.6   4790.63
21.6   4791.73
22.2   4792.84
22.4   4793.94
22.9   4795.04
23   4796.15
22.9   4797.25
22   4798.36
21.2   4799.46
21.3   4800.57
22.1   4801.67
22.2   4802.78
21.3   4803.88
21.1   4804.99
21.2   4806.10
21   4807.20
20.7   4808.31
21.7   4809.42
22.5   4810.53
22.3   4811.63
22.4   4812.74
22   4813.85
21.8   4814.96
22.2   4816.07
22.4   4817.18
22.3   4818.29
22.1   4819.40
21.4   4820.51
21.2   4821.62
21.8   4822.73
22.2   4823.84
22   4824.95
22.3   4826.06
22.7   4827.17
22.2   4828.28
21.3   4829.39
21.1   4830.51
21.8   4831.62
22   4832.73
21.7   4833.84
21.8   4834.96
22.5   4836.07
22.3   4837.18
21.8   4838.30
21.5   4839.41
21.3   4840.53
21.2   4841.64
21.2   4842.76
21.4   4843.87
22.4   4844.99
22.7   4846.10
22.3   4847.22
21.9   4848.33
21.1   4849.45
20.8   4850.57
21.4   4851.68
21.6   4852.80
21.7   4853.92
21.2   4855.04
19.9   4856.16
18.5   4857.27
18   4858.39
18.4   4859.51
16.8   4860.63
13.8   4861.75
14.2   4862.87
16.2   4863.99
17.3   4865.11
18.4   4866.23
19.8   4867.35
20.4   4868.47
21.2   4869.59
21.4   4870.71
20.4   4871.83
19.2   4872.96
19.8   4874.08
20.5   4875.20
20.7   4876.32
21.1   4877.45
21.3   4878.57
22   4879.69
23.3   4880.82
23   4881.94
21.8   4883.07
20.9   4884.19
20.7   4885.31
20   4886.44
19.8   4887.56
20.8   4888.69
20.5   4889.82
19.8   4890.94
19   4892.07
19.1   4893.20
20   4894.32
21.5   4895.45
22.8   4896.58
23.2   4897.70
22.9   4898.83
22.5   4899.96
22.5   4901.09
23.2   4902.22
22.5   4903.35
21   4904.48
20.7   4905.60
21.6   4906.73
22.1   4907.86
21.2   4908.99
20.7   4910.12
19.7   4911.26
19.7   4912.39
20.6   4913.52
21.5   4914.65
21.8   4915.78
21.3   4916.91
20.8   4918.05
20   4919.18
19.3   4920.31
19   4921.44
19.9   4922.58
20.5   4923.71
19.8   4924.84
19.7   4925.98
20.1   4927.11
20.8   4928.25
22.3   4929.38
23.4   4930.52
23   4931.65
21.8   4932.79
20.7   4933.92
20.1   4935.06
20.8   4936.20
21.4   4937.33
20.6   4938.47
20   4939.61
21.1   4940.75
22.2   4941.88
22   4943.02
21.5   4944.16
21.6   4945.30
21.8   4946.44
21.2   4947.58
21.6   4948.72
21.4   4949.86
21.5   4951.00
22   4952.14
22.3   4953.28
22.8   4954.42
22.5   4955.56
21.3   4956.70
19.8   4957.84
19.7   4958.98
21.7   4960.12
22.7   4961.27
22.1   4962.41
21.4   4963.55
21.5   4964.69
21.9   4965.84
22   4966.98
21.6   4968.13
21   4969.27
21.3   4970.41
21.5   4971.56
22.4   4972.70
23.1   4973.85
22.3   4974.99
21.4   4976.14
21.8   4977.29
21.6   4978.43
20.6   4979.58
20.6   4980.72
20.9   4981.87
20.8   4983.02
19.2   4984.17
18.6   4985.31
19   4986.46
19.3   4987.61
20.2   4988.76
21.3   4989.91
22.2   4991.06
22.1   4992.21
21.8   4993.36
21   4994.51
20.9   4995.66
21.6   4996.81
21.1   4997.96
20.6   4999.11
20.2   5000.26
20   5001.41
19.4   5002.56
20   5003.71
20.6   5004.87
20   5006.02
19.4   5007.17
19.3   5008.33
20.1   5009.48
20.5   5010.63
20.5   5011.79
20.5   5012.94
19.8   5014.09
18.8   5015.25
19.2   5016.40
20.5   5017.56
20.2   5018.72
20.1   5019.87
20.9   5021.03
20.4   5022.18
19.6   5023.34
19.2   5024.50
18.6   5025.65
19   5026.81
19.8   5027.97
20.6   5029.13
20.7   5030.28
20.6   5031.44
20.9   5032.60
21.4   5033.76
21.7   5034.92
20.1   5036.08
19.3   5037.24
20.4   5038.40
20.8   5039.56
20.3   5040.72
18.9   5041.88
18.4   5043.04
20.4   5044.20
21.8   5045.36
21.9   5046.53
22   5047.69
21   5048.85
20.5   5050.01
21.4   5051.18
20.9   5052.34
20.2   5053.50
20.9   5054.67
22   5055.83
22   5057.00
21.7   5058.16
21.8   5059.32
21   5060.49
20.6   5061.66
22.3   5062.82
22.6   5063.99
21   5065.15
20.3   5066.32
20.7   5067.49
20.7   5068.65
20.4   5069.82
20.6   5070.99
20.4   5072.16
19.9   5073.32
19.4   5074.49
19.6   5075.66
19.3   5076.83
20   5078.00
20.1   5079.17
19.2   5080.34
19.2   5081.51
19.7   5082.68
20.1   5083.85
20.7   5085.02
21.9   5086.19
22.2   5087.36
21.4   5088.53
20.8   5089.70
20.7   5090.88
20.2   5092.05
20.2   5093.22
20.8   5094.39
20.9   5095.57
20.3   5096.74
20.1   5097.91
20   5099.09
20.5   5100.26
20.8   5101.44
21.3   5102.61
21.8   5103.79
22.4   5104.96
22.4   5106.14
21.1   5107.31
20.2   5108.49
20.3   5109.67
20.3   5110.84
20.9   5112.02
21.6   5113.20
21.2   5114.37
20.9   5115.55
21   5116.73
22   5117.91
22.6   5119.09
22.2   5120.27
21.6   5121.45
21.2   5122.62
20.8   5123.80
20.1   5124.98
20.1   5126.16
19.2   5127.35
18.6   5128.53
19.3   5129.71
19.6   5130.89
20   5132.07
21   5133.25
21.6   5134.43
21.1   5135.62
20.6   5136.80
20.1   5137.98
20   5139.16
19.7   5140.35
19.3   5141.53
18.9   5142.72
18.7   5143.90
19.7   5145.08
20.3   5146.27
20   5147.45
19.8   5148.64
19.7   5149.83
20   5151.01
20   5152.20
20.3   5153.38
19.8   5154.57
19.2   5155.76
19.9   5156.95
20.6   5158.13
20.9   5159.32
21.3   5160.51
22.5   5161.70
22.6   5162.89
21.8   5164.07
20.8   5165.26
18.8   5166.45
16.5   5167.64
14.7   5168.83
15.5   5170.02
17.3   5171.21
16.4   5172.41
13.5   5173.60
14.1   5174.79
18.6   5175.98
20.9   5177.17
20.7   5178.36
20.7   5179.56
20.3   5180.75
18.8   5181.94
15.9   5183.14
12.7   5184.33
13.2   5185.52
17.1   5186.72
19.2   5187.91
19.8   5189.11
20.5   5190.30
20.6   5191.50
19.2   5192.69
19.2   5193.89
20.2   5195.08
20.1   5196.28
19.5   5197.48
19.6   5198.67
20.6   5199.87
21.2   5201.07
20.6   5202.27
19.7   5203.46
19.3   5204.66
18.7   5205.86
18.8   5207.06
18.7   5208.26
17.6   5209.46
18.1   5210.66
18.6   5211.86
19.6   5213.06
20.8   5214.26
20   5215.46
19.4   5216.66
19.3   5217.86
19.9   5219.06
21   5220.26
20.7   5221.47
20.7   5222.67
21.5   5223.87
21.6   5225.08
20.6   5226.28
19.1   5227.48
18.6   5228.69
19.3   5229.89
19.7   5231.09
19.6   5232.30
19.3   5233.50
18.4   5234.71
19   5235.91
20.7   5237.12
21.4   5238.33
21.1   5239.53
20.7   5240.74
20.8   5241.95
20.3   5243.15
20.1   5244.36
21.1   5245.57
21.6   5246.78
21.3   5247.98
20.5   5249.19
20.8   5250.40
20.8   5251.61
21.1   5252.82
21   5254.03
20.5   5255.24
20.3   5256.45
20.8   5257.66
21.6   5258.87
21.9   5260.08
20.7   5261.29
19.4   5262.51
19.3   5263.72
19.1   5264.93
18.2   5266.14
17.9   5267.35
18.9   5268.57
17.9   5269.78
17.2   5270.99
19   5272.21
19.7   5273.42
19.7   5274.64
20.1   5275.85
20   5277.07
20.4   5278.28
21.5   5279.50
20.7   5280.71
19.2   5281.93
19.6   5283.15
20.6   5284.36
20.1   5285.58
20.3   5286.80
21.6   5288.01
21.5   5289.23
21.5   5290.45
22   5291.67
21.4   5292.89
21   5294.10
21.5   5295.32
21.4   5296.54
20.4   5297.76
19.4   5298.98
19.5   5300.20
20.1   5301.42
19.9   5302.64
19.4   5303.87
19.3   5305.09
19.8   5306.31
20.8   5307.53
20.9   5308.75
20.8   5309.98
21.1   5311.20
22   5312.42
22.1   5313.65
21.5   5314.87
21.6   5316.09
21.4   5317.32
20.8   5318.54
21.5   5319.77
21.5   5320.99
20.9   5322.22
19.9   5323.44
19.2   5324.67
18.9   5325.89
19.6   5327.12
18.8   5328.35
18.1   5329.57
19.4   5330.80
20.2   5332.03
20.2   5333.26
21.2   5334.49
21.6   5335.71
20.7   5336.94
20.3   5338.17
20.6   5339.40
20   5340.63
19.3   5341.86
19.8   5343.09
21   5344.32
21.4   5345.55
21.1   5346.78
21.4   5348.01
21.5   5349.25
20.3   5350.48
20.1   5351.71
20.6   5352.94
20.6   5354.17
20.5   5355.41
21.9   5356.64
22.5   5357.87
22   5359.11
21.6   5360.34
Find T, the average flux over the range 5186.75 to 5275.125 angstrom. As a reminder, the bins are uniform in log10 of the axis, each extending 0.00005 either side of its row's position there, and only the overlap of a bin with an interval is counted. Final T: 19.9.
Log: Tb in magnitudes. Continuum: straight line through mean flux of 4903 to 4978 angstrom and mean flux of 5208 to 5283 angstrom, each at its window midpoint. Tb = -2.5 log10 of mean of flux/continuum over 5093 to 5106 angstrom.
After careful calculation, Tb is -0.02 mag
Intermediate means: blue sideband 21.3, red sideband 20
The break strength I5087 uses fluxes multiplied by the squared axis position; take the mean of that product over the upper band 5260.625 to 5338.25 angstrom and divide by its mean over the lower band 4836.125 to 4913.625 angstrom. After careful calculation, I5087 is 1.16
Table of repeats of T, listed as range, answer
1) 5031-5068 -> 20.9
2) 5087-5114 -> 20.9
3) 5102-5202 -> 19.7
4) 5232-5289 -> 20.1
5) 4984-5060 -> 20.4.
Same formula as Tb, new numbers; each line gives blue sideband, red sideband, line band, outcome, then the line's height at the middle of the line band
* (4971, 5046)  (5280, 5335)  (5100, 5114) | -0.04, 20.5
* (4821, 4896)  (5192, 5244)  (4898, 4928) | -0.02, 20.5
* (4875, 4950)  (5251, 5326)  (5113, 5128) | -0.02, 20.7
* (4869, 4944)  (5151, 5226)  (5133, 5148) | -0.03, 19.5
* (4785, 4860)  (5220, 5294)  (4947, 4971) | -0.02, 21.2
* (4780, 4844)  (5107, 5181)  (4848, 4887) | 0.08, 21.5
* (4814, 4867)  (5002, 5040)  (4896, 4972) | -0.05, 20.4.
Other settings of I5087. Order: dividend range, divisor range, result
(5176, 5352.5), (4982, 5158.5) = 1.06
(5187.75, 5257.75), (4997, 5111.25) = 1.04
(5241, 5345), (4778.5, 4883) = 1.15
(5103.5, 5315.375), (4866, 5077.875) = 1.05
